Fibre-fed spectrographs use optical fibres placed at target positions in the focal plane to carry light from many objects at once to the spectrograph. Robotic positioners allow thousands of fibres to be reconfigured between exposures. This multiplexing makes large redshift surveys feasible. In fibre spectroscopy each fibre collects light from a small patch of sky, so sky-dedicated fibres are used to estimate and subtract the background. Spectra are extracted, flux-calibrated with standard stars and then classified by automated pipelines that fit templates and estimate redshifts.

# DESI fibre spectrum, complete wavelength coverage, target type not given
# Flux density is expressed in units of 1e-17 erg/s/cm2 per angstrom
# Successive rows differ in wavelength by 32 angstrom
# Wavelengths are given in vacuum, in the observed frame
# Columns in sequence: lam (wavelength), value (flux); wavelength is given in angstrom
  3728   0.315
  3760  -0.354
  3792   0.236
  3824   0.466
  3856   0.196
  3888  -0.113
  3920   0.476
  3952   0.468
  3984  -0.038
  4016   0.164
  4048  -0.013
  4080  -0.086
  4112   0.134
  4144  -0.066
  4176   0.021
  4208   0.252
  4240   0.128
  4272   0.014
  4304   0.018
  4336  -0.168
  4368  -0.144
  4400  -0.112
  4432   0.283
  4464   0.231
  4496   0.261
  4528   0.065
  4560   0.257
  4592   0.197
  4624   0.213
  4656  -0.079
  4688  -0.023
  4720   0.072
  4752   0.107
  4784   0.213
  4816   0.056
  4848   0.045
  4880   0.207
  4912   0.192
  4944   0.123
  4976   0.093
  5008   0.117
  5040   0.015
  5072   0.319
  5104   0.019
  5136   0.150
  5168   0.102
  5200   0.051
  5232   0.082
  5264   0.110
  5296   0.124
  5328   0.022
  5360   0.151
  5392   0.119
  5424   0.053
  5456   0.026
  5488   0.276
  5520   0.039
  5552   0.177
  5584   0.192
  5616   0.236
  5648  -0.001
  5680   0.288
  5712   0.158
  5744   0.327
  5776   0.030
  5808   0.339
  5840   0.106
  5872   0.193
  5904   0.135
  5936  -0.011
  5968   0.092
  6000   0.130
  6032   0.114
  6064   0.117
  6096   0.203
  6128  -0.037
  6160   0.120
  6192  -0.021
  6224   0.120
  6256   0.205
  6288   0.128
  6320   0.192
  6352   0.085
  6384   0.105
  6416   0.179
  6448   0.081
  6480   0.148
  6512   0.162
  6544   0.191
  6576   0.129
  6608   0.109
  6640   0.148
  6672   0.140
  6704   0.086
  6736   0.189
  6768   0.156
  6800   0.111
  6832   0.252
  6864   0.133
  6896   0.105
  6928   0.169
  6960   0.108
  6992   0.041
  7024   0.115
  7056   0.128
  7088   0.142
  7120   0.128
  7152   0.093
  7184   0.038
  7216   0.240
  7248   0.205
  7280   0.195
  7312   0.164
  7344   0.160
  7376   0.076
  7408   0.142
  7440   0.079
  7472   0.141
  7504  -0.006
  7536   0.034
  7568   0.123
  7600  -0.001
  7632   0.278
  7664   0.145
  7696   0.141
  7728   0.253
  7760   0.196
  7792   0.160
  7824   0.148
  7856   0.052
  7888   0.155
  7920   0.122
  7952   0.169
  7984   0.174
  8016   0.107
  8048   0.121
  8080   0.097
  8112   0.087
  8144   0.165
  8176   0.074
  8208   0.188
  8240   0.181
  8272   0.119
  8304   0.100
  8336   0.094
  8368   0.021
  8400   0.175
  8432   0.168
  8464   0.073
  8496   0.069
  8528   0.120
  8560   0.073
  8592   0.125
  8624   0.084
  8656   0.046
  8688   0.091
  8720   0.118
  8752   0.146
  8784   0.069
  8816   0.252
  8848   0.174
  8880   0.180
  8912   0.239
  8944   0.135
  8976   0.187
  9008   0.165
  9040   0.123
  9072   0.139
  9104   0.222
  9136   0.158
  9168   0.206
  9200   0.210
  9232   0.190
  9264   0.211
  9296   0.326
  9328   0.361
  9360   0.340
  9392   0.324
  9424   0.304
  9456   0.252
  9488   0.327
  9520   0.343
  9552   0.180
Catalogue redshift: 1.406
